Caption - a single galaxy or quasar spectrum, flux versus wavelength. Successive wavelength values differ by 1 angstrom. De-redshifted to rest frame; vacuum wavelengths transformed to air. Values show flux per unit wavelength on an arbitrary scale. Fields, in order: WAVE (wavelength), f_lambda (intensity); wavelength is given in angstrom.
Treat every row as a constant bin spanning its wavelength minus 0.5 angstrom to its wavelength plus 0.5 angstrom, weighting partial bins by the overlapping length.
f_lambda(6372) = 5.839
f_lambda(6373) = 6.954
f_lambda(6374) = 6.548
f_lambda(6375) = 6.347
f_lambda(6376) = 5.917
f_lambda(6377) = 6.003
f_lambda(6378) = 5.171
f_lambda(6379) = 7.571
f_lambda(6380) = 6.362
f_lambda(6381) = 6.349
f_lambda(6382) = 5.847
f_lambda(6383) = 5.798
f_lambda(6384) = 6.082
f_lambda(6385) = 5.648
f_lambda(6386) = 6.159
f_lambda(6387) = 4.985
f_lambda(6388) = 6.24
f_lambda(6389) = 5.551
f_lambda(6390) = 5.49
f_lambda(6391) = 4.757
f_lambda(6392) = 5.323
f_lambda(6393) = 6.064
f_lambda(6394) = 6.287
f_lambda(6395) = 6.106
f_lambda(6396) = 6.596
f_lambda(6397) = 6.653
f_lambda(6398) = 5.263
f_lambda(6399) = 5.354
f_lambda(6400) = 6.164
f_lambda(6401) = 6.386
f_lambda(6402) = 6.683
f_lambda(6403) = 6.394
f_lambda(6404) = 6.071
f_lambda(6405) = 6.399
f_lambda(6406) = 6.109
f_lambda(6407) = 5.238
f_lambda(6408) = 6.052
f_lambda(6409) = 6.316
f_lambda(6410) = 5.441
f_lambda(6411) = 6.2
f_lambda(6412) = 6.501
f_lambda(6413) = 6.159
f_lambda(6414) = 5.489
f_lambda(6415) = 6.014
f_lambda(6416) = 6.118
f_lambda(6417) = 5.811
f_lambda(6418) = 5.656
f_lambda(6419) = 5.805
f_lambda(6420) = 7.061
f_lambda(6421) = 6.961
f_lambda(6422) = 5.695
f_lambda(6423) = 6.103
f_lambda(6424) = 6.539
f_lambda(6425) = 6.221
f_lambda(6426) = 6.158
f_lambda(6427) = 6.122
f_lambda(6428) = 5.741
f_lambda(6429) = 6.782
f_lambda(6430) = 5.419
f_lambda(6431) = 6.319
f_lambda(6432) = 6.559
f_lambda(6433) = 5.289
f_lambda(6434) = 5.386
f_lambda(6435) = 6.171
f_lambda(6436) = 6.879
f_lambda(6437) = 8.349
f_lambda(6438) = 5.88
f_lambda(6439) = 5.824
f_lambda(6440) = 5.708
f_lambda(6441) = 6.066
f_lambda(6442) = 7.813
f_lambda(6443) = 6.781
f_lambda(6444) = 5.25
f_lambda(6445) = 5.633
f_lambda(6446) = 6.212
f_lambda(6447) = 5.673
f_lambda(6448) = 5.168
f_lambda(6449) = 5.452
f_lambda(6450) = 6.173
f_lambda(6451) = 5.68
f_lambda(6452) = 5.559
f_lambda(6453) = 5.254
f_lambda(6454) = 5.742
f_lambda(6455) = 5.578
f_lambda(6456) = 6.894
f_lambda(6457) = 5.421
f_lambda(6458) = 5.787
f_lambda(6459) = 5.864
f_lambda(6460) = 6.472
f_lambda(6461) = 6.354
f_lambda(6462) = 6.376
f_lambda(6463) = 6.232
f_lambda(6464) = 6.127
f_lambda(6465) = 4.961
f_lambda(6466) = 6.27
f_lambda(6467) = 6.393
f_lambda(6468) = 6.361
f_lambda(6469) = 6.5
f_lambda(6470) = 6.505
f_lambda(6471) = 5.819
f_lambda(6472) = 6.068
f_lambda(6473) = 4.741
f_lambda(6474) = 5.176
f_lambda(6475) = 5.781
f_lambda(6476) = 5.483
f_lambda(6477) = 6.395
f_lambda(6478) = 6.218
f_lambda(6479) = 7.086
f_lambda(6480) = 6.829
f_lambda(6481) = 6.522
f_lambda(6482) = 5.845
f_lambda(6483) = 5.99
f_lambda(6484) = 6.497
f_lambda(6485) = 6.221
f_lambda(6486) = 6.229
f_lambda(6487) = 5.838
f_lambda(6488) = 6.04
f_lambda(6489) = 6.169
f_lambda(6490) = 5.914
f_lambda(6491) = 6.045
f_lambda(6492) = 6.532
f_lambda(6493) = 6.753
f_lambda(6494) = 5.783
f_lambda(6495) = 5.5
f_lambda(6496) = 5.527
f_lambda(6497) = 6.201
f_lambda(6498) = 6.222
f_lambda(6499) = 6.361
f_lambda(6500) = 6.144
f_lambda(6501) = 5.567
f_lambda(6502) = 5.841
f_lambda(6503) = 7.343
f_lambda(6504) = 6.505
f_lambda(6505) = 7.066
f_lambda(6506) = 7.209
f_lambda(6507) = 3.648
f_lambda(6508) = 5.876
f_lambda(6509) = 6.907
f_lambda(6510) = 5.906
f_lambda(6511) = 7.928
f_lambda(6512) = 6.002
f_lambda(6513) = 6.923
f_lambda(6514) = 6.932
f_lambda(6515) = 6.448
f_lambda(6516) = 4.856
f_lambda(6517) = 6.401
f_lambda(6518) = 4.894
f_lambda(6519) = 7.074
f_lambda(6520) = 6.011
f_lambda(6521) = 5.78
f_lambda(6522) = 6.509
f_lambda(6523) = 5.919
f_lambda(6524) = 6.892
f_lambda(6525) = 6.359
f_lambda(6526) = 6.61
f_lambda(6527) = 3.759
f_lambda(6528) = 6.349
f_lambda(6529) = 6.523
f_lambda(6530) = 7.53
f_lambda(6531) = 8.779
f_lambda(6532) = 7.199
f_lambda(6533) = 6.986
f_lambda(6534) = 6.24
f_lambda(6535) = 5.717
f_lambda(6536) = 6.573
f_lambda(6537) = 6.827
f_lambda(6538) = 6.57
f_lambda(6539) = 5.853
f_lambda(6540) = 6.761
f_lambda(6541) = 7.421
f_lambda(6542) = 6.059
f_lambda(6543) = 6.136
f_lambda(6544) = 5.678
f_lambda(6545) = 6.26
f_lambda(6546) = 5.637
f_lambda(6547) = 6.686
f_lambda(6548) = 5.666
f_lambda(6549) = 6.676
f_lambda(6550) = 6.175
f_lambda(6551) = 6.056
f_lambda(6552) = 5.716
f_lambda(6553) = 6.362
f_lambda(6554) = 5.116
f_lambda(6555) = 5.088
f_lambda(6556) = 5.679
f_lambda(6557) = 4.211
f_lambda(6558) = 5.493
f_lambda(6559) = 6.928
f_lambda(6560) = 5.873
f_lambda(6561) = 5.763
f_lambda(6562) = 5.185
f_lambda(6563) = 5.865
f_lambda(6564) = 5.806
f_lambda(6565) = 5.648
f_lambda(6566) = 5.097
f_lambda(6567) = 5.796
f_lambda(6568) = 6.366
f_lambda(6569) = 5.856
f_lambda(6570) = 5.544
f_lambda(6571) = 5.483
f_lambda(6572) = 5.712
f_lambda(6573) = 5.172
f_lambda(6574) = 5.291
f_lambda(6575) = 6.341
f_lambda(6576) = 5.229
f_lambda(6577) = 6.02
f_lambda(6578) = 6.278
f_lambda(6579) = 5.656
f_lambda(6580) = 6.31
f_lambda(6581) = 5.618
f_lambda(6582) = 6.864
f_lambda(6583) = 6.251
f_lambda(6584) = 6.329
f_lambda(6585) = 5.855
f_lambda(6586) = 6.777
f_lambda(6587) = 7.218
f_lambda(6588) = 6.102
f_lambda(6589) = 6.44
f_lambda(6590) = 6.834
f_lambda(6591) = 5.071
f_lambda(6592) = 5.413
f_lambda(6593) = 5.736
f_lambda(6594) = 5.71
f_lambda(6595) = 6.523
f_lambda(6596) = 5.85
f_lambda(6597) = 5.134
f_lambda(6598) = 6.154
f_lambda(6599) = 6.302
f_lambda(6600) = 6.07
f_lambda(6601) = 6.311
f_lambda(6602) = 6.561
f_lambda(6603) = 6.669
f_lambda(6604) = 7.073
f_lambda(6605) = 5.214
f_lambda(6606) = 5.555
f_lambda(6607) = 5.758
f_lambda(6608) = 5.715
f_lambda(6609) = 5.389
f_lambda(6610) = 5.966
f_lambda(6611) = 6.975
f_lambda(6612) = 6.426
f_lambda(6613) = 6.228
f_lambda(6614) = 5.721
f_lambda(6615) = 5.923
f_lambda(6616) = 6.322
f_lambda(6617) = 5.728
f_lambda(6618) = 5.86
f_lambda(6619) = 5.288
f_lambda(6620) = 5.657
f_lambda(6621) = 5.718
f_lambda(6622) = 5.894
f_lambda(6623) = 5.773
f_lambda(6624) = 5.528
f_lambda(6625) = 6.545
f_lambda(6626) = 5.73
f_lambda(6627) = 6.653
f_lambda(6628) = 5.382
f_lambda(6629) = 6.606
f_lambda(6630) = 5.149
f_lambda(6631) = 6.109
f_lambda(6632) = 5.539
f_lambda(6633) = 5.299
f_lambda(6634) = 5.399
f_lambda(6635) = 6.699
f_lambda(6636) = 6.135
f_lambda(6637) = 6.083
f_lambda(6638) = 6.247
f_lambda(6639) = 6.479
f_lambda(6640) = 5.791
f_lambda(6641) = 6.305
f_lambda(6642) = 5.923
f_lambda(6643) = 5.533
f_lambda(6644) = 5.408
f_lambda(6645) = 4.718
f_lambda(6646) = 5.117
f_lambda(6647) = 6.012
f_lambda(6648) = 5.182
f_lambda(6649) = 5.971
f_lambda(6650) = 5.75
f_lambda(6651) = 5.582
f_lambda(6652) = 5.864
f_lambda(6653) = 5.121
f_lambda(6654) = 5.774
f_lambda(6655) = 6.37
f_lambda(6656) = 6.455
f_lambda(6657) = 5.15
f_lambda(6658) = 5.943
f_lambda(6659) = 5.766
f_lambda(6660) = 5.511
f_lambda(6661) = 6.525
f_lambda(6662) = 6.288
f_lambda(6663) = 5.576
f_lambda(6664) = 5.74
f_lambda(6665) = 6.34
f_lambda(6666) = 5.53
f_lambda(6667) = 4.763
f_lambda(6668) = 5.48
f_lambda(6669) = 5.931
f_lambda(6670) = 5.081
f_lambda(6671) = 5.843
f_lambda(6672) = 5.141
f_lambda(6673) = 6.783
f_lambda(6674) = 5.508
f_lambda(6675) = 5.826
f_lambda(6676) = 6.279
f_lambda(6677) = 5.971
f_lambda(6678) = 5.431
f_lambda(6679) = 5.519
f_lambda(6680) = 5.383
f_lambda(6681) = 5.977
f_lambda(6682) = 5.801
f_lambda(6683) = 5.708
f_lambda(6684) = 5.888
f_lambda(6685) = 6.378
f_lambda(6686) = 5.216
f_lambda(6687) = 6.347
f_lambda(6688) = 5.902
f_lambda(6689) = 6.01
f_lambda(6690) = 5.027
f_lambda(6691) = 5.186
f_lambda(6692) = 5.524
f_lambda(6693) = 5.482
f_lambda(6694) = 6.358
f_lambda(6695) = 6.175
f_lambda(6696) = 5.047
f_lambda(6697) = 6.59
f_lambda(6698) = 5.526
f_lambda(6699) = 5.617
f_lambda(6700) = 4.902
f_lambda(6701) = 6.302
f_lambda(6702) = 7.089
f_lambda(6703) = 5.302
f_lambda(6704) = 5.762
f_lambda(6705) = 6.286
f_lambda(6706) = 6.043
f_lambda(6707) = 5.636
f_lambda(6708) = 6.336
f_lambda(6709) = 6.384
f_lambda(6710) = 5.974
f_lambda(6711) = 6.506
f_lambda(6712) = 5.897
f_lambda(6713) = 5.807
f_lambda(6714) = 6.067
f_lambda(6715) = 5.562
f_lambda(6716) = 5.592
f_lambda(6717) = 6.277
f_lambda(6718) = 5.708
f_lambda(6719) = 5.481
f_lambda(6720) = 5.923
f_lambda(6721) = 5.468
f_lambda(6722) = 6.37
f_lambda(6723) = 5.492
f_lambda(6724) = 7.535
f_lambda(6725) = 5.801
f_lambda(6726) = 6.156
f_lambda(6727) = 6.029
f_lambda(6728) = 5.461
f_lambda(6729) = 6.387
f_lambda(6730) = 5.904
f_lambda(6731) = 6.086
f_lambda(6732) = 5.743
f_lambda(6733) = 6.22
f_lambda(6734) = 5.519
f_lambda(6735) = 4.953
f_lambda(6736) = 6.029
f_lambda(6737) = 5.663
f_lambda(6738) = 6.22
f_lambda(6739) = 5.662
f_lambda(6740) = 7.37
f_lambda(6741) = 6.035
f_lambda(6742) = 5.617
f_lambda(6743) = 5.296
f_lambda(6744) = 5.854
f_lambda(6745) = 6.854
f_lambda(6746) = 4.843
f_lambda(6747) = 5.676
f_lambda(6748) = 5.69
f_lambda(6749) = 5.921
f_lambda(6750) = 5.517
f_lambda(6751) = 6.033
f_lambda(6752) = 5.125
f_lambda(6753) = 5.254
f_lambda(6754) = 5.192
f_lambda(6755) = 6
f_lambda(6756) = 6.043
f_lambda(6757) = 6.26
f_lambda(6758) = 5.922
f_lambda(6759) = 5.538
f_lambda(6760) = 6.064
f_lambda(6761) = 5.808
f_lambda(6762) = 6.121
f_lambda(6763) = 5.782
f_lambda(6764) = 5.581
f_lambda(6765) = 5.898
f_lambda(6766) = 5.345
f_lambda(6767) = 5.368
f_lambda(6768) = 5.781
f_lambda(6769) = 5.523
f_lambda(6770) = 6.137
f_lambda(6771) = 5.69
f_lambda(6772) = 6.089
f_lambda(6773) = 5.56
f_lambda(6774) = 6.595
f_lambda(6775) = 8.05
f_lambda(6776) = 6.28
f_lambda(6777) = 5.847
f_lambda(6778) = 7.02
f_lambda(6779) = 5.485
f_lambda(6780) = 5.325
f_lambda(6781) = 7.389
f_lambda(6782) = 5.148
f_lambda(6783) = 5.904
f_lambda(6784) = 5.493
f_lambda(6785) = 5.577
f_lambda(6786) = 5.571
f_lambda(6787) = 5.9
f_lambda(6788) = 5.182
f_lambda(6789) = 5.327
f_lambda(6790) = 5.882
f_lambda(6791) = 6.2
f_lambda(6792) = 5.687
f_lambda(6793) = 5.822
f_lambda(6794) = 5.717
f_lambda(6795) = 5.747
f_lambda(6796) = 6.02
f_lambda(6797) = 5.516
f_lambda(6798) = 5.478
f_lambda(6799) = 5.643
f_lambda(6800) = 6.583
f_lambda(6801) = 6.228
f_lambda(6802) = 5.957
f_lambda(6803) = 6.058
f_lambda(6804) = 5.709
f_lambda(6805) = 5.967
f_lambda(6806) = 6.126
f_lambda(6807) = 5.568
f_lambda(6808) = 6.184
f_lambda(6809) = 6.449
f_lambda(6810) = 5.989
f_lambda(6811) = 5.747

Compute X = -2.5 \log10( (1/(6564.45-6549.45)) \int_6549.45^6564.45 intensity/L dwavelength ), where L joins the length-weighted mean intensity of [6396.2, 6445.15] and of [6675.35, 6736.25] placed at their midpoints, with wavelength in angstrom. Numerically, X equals 0.06 mag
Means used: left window 6.15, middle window 5.69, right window 5.87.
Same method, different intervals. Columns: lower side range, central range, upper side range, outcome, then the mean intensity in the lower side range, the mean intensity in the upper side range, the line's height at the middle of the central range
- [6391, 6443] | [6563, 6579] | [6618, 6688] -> 0.04 mag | 6.14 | 5.79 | 5.91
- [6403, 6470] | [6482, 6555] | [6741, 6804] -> -0.04 mag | 6.08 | 5.84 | 6.02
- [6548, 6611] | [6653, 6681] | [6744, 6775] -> 0.02 mag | 5.91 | 5.81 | 5.86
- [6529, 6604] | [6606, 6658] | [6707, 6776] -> 0.03 mag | 6.09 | 5.91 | 6.02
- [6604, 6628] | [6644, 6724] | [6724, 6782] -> 0.02 mag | 5.91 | 5.91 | 5.91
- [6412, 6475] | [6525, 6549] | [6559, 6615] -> -0.08 mag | 6.04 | 5.97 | 6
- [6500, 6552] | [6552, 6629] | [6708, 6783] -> 0.05 mag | 6.34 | 5.92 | 6.21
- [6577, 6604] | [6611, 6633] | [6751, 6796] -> 0.04 mag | 6.17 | 5.85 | 6.11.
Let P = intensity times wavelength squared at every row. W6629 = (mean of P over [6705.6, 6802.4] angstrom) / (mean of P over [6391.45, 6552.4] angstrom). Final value 1.0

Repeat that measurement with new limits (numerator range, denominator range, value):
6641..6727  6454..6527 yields 1.00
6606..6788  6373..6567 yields 1.03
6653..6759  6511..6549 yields 0.97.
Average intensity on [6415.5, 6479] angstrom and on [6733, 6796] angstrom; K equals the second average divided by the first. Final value 1.0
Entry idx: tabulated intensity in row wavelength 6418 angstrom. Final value 5.656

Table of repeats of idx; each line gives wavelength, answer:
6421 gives 6.961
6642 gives 5.923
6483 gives 5.99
